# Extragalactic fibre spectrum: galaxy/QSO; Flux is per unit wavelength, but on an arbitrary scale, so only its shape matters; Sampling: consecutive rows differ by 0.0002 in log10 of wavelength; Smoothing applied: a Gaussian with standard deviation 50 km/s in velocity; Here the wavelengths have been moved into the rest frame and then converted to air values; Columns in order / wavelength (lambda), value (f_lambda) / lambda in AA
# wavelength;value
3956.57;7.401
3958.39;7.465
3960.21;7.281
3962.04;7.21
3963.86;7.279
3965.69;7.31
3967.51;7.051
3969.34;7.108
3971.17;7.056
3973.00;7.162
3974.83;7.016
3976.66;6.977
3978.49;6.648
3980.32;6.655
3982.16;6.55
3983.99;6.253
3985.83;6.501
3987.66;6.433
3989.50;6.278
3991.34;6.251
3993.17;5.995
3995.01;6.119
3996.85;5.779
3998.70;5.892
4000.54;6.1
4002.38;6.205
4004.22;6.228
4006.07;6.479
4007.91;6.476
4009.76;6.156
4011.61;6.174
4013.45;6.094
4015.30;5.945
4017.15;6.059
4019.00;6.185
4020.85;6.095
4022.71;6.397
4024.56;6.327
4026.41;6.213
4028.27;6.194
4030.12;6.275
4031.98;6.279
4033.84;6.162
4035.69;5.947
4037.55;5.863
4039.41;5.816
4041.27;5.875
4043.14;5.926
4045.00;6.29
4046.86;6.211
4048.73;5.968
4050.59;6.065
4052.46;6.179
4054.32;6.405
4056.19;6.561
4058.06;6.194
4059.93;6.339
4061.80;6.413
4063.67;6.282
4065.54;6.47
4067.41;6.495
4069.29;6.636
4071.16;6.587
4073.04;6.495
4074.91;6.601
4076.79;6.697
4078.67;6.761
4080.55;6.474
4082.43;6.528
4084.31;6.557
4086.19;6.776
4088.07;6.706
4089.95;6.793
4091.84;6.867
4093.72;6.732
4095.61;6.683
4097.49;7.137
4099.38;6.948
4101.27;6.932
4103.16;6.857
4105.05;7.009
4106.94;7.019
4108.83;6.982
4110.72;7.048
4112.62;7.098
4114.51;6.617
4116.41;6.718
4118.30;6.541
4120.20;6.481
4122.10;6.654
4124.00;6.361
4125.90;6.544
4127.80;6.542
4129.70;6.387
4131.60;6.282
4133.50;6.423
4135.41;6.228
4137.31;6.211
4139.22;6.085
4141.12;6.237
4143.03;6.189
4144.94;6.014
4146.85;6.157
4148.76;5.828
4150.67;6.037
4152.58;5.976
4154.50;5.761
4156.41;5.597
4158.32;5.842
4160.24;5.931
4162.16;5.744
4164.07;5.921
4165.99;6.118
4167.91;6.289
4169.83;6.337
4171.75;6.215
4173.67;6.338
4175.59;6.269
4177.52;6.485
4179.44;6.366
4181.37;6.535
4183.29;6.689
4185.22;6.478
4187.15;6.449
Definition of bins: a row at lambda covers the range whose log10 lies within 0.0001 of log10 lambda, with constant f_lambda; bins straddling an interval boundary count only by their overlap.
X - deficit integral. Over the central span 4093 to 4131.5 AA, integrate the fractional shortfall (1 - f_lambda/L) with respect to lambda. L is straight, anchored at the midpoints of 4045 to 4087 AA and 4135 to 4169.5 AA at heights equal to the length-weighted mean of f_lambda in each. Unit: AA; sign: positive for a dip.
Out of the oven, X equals -3.37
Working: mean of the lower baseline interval 6.44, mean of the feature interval 6.75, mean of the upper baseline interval 6.01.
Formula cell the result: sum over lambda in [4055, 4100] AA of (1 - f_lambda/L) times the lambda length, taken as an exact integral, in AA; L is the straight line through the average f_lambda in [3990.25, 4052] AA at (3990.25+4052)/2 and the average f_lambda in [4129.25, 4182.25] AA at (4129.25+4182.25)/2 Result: -3.6 AA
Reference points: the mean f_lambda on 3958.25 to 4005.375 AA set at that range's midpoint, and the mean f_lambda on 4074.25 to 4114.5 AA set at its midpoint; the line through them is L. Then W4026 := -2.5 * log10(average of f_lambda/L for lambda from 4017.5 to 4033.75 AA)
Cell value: 0.08 mag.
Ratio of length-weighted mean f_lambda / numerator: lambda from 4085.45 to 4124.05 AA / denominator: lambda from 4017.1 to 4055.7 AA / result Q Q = 1.11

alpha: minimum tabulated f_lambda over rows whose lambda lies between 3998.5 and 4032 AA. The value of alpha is 5.892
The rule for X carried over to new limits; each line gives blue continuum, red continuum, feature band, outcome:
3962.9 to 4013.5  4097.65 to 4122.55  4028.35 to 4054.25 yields 2.26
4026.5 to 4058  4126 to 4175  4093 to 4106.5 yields -1.73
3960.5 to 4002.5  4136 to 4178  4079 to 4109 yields -2.60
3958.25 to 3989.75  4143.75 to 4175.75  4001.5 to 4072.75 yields 4.02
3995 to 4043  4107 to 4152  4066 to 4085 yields -0.91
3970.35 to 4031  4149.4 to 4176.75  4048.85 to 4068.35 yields -0.31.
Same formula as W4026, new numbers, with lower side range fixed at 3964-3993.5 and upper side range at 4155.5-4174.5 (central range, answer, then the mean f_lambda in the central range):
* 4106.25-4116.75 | -0.113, 6.92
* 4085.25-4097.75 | -0.081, 6.8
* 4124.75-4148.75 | -0.021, 6.26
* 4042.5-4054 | 0.059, 6.13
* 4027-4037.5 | 0.066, 6.15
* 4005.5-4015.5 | 0.064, 6.23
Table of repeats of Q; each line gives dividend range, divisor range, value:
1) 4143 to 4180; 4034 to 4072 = 0.97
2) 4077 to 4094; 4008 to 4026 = 1.08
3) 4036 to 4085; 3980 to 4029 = 1.02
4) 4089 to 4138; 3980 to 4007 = 1.07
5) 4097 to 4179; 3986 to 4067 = 1.03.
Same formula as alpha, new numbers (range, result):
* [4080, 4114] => 6.474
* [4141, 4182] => 5.597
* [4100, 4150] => 5.828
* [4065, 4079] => 6.47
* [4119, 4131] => 6.361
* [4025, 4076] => 5.816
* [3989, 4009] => 5.779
